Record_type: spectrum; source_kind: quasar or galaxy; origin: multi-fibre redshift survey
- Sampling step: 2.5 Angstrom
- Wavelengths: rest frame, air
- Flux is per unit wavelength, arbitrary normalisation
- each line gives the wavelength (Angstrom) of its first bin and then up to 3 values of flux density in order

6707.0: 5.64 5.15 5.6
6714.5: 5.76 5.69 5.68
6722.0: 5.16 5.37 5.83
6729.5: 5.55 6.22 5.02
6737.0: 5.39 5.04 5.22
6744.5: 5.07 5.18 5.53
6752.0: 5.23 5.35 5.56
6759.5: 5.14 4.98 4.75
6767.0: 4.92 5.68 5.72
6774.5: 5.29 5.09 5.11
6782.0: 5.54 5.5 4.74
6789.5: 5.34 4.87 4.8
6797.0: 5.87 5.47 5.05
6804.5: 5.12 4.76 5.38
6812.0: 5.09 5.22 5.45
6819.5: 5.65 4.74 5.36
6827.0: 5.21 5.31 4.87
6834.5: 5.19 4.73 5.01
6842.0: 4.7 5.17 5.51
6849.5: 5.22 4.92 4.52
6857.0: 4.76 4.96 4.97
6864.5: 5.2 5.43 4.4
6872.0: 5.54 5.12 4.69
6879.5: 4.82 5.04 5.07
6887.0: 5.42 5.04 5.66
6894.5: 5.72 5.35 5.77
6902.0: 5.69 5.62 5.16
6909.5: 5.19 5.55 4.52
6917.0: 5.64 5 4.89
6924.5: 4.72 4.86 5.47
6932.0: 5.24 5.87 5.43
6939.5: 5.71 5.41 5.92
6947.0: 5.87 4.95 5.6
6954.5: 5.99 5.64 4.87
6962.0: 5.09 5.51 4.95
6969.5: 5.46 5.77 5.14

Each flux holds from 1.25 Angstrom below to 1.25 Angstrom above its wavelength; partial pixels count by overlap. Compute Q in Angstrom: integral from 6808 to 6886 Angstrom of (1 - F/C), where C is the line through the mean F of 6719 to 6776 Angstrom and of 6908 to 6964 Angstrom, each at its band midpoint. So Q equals 3.9 Angstrom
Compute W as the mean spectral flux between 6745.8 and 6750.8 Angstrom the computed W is 5.36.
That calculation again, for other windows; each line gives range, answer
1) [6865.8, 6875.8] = 5.12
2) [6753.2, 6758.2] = 5.45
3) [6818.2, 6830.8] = 5.25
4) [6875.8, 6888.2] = 5.01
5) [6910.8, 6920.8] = 5.17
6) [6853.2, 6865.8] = 4.88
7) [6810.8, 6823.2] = 5.23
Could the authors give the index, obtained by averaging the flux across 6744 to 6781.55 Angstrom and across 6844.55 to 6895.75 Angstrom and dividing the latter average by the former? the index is 0.97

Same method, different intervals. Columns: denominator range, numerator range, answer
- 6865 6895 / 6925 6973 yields 1.06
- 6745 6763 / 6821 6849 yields 0.96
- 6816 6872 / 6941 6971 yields 1.07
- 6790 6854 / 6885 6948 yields 1.05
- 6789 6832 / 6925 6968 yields 1.04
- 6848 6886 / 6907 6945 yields 1.06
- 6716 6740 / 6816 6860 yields 0.92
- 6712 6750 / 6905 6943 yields 0.96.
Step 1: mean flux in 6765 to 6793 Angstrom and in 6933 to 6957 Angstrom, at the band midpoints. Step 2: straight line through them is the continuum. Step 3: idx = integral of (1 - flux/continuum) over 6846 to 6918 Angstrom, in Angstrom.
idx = 3.9 Angstrom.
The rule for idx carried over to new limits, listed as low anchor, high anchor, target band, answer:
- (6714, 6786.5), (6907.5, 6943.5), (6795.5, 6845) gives 1.4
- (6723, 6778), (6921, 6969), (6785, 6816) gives 1.1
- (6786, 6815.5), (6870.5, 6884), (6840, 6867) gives 0.3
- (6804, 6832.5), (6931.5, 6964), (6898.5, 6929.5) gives 1.2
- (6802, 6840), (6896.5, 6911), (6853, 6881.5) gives 2.0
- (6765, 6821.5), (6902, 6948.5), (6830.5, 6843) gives 0.9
